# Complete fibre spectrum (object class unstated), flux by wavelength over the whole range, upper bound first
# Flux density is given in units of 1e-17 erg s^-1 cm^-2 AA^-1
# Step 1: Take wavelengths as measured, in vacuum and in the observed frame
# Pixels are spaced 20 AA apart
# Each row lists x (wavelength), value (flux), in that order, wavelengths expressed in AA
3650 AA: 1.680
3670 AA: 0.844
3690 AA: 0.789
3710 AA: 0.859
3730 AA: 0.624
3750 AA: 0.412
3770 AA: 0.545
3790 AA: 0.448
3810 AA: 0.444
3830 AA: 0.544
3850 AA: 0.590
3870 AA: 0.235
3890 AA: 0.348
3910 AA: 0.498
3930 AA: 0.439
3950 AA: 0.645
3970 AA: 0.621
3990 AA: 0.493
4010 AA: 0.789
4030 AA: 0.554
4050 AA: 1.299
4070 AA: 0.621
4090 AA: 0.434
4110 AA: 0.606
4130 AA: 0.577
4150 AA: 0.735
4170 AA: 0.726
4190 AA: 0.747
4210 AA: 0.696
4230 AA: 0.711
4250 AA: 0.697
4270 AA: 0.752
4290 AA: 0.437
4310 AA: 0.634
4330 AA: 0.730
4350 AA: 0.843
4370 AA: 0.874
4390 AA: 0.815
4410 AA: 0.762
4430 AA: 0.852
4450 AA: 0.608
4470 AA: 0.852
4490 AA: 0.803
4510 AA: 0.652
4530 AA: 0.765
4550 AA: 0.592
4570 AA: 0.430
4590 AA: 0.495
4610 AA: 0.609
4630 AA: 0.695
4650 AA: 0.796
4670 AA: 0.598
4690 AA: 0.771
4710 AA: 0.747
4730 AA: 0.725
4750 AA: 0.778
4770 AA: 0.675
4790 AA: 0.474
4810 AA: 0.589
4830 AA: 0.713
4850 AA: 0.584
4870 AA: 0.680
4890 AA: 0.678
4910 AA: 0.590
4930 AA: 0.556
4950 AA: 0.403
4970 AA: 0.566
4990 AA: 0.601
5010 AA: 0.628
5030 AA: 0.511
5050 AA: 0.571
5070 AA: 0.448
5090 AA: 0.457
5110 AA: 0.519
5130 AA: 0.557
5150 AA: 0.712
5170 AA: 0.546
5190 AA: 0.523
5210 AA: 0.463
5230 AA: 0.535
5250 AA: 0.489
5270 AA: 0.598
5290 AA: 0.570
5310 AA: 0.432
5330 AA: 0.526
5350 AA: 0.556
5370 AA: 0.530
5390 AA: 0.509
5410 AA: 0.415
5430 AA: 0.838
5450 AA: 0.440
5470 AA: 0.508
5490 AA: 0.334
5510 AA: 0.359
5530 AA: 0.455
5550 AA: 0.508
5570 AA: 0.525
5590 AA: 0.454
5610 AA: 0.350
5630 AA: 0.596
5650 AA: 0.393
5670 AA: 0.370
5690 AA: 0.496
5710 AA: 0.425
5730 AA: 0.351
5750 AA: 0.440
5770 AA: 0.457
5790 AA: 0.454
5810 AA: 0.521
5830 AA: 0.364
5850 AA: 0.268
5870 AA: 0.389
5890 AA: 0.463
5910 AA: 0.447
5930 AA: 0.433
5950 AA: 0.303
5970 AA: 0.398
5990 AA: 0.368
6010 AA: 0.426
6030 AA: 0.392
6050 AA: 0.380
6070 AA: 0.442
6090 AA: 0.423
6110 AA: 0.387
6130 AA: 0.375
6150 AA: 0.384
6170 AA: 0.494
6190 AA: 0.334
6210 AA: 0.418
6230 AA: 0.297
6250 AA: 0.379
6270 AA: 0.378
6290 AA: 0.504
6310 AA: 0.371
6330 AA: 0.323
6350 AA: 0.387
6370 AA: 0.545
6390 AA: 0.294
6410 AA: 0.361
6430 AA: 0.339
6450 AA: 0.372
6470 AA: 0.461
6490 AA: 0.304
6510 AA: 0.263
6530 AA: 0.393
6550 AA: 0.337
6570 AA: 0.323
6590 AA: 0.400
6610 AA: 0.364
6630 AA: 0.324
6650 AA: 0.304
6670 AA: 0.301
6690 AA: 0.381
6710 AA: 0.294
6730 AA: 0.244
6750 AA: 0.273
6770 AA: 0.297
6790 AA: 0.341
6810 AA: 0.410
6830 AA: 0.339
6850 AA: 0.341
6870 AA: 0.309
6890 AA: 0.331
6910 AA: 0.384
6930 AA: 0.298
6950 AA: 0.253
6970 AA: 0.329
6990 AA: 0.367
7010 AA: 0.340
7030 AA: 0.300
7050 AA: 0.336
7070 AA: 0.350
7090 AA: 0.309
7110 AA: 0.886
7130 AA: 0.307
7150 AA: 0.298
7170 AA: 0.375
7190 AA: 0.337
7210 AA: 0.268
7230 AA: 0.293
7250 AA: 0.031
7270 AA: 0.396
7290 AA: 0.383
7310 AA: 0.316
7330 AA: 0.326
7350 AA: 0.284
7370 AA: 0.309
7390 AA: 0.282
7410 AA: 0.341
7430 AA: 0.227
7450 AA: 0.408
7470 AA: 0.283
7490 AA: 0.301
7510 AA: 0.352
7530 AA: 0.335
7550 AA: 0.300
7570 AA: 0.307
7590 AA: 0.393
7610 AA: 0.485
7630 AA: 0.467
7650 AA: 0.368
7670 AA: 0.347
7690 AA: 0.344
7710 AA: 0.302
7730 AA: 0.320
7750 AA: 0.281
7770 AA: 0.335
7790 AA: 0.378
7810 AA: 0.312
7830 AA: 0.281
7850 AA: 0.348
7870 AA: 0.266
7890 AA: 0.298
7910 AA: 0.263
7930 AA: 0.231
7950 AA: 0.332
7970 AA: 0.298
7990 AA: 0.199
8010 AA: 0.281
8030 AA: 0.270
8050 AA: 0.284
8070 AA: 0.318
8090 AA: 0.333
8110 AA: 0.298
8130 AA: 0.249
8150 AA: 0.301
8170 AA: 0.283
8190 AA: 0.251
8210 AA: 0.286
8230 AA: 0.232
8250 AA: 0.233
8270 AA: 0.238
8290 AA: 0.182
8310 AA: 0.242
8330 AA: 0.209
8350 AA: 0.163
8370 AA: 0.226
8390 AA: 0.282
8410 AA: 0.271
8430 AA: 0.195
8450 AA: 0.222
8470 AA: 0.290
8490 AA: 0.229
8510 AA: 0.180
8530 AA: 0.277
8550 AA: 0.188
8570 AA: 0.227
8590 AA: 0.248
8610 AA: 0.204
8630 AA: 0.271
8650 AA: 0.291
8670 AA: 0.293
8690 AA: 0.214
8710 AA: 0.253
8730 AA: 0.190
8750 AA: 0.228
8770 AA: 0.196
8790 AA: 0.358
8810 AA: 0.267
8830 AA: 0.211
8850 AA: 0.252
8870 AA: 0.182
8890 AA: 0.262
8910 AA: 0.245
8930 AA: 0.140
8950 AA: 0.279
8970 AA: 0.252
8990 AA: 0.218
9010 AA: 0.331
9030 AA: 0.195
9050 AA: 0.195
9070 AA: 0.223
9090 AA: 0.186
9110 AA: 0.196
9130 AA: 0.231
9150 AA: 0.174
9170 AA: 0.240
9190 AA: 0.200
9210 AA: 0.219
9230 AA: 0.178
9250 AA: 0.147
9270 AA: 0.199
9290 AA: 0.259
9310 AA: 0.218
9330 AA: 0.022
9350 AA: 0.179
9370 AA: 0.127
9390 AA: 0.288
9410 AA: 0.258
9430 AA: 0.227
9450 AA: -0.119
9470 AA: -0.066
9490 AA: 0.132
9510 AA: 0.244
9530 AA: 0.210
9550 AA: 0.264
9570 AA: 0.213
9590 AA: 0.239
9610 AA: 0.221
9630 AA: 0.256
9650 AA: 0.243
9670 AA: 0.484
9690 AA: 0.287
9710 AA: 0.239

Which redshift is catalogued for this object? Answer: 0.08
